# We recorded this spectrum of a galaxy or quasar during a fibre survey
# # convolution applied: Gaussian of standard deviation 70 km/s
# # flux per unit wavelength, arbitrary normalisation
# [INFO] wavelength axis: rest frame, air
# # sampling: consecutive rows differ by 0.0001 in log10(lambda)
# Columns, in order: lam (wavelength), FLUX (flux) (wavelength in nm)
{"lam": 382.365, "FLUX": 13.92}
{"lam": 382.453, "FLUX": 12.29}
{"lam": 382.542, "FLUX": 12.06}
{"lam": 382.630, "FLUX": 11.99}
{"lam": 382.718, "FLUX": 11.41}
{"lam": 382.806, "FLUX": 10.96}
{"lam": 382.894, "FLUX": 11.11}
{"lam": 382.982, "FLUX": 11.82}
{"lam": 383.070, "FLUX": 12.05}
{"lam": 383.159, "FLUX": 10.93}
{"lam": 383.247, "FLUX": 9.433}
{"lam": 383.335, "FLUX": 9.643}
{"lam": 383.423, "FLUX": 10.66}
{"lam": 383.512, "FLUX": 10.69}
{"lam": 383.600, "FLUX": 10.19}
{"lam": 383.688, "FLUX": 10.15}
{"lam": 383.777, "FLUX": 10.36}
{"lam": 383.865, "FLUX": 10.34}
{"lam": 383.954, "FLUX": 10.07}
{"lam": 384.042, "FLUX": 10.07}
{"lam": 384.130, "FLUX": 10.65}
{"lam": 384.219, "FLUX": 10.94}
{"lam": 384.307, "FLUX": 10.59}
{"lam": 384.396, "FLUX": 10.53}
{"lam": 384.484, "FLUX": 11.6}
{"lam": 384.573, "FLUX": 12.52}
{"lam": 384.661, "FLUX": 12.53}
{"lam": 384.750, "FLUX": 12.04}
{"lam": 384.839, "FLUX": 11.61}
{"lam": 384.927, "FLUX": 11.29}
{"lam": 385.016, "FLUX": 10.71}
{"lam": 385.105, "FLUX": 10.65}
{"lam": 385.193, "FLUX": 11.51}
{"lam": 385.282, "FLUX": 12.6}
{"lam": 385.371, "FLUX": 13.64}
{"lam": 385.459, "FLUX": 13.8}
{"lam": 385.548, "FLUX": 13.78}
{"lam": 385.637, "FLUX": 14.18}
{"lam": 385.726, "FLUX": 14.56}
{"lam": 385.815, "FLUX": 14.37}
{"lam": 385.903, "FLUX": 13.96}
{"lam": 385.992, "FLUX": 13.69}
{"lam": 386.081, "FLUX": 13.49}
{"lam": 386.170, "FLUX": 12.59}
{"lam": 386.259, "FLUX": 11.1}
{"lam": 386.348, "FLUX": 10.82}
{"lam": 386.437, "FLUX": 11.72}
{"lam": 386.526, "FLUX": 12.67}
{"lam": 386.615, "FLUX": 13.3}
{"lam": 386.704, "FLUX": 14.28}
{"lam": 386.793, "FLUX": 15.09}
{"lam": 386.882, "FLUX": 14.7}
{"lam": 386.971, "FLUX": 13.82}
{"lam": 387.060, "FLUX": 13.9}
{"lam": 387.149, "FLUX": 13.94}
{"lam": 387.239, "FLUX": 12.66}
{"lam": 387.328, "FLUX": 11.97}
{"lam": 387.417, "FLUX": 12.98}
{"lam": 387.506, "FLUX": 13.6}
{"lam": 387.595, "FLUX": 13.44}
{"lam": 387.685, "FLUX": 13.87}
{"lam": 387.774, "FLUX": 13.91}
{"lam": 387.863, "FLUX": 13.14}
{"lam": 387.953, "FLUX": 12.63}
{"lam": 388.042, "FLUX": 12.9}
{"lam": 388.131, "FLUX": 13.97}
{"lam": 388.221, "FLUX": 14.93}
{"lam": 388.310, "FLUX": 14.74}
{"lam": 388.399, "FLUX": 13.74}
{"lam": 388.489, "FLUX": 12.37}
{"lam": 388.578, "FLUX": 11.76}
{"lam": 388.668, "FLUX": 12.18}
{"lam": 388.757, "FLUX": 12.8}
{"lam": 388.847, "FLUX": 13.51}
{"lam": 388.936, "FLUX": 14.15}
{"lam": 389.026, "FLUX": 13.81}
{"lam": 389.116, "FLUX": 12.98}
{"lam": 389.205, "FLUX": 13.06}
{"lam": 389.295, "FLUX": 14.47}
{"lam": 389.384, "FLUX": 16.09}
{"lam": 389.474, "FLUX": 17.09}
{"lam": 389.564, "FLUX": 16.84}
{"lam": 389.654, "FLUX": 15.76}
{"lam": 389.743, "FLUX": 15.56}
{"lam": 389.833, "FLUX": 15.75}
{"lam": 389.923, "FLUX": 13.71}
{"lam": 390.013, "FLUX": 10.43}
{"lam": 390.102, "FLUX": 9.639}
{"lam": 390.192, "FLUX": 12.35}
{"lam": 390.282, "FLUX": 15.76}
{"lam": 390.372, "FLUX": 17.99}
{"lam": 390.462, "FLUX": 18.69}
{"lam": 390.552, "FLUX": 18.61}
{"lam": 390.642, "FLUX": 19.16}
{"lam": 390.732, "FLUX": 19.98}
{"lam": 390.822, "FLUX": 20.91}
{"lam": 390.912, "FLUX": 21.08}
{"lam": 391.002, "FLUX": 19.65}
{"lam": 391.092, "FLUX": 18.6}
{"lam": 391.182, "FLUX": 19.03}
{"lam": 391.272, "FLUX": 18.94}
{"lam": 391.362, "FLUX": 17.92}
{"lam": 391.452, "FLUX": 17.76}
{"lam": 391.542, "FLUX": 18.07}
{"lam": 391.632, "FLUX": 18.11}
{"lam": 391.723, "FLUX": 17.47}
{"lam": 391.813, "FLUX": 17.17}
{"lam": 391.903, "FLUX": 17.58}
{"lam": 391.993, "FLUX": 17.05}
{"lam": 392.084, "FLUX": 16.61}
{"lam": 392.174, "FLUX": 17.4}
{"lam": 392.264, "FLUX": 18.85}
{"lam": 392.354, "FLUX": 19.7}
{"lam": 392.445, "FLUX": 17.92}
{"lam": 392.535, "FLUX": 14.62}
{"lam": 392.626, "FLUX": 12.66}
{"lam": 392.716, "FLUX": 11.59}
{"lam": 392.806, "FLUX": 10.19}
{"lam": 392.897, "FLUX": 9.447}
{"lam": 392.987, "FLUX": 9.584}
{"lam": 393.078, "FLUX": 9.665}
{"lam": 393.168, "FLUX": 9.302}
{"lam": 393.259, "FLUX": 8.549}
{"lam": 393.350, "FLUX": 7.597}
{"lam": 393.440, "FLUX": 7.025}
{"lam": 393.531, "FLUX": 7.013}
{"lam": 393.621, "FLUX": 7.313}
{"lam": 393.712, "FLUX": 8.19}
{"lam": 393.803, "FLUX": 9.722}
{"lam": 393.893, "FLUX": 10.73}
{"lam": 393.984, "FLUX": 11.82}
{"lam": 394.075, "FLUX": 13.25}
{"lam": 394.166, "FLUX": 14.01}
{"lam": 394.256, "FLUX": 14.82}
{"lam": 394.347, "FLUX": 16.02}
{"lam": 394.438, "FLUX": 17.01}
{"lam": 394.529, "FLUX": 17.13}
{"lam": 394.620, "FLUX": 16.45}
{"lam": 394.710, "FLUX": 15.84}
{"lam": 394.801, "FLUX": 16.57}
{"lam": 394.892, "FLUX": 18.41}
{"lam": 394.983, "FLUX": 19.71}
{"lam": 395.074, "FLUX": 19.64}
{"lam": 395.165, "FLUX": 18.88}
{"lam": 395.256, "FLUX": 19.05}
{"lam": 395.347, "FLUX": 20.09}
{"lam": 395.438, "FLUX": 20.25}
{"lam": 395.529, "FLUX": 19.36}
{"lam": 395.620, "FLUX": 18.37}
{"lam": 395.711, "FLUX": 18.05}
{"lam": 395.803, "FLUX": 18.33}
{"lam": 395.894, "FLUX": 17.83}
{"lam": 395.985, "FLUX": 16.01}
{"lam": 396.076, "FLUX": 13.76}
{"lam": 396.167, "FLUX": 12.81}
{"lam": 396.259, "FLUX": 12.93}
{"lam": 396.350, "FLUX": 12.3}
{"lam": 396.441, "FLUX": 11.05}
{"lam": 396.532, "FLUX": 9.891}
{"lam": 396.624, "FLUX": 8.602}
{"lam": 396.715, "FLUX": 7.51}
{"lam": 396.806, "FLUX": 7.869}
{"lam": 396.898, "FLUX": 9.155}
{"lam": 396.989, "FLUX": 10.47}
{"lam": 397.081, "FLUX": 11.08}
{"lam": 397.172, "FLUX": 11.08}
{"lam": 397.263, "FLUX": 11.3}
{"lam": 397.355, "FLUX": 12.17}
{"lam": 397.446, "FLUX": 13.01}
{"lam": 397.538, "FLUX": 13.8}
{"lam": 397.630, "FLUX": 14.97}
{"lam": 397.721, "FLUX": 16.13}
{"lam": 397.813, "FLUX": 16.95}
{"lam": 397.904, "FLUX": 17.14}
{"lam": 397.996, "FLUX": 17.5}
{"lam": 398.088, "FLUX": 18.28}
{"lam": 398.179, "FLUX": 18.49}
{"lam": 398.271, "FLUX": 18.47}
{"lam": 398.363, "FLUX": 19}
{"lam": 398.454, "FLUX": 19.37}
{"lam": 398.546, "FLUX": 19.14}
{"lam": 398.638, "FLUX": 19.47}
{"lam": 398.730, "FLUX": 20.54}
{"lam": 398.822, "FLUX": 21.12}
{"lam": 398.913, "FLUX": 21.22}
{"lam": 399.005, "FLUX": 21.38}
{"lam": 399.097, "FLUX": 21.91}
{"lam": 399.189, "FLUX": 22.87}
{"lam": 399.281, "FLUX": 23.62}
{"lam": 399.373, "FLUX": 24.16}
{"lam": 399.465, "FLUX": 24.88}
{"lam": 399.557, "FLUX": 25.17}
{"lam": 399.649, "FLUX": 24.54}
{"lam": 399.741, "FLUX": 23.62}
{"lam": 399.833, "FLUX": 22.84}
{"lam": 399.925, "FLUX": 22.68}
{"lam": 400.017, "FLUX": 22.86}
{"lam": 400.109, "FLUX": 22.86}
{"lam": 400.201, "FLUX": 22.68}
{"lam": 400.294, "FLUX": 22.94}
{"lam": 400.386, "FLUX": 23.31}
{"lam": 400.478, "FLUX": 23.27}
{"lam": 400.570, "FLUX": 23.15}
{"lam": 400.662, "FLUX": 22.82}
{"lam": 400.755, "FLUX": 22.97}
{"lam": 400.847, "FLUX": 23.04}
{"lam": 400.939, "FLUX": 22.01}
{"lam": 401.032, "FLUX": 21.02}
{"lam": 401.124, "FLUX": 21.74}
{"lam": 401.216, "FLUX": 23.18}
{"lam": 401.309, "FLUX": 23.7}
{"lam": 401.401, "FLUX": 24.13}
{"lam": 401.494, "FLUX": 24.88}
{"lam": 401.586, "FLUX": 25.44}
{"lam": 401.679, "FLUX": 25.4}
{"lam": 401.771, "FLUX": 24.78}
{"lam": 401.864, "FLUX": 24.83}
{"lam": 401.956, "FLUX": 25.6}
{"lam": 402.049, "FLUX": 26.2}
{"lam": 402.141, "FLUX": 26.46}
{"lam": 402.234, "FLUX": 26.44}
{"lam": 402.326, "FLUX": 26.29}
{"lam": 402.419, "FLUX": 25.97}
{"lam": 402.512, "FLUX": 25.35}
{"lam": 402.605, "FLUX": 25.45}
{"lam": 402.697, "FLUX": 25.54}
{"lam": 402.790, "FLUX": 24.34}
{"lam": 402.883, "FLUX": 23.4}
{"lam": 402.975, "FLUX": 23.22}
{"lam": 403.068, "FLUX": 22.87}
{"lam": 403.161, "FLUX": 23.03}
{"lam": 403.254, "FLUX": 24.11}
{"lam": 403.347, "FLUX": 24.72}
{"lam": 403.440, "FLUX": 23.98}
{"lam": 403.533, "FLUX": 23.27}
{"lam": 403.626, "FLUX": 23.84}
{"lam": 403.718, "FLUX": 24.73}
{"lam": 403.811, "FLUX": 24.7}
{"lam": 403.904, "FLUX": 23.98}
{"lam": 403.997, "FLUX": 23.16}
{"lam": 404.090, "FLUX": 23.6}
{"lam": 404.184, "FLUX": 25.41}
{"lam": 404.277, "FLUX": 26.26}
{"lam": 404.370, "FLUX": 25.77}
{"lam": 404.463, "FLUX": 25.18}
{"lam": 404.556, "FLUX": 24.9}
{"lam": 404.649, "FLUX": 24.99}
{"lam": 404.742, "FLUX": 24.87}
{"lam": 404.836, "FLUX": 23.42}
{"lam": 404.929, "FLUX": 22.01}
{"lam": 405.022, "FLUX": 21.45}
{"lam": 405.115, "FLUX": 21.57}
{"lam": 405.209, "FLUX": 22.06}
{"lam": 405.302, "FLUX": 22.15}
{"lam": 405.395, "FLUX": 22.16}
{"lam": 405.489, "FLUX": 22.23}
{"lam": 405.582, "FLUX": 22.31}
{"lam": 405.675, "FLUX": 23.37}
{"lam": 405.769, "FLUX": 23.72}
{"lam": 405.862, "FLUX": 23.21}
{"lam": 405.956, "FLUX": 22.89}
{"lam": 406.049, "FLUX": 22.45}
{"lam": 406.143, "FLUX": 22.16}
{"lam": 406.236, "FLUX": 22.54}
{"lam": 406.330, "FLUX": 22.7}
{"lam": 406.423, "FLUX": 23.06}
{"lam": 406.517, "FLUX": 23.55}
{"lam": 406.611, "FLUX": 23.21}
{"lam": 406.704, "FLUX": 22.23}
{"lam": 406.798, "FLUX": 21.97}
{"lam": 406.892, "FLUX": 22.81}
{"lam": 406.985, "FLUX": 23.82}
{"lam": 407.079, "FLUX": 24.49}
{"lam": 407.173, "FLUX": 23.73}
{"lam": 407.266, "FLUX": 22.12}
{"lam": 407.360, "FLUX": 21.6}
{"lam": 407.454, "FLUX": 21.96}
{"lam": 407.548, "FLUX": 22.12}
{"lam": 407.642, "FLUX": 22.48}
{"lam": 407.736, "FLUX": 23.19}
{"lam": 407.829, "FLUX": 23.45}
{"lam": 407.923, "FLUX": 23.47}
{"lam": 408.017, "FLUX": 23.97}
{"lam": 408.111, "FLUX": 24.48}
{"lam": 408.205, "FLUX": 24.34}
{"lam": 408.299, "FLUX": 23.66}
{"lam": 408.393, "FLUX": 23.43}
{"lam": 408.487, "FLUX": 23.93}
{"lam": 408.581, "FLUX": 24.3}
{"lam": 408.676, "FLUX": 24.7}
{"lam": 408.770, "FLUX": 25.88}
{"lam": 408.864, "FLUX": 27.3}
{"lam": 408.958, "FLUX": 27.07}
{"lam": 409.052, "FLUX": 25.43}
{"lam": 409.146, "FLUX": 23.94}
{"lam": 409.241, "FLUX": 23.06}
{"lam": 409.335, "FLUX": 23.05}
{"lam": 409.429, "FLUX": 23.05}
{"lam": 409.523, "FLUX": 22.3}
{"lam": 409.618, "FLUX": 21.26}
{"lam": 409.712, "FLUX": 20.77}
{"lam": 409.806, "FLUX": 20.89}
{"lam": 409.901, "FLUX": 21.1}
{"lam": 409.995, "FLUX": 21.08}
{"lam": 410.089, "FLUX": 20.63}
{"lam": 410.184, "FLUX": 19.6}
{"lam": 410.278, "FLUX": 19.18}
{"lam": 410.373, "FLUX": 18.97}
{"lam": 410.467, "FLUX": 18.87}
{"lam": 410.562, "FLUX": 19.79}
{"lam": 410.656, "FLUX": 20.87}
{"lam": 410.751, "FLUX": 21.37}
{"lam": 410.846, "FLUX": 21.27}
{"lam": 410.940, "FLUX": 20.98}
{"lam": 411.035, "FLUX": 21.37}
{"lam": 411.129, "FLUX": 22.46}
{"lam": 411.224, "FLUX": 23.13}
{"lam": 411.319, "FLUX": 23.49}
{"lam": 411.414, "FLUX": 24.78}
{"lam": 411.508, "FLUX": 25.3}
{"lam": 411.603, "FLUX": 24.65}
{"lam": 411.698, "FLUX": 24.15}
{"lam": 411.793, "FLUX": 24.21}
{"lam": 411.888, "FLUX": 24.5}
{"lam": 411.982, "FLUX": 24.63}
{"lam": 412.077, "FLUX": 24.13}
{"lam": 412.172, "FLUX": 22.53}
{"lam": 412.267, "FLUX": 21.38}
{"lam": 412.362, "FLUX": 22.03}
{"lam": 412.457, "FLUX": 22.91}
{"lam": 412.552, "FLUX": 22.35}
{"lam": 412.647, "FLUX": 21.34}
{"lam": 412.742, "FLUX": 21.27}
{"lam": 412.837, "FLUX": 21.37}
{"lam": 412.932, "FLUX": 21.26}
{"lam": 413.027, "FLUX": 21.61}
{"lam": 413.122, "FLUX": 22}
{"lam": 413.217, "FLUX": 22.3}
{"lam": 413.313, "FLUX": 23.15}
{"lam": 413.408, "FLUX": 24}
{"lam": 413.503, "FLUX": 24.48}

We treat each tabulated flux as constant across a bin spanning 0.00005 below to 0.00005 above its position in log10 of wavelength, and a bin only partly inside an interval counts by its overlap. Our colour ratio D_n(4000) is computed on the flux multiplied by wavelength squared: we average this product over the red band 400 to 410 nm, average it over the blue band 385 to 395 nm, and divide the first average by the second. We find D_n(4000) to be 1.79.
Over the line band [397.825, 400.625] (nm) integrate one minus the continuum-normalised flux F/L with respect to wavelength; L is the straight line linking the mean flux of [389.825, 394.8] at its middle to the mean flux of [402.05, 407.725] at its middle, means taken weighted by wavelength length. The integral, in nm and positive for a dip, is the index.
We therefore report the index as -0.27 nm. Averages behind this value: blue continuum 14.8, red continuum 23.6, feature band 21.6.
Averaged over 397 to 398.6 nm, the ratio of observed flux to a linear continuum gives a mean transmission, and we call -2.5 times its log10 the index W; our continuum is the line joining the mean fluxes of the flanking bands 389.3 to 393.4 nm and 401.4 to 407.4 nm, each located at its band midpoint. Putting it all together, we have 0.253 mag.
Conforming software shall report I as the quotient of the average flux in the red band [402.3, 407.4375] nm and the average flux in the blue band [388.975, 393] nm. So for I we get 1.46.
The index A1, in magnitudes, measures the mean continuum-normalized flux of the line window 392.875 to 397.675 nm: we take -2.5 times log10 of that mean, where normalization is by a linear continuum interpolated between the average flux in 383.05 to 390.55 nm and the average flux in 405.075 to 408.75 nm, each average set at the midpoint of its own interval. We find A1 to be 0.28 mag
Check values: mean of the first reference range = 12.9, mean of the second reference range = 23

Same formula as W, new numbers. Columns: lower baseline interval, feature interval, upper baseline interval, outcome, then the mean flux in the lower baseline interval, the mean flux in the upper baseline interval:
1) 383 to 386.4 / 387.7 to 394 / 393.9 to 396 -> 0.03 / 11.7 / 17.2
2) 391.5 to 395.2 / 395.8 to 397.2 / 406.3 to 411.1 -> 0.32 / 14.1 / 22.6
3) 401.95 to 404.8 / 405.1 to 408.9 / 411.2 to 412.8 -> 0.04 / 24.7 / 23.3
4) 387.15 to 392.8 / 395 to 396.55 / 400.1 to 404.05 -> 0.18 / 15.5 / 24.1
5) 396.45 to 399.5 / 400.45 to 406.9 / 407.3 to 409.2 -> -0.16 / 16.4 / 24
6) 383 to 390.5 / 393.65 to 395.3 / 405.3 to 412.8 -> 0.07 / 12.9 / 22.8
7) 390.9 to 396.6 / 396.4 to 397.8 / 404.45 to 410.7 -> 0.44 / 15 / 22.8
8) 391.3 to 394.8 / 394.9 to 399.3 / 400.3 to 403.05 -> 0.15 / 13.8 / 24.2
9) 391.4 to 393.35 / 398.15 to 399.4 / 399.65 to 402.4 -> 0.04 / 14.6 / 23.9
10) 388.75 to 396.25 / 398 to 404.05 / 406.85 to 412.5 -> -0.21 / 15.4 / 22.9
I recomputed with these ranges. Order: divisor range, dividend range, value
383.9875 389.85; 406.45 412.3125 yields 1.74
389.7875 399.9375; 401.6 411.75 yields 1.46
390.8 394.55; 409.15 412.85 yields 1.53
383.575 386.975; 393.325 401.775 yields 1.45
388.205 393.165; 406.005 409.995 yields 1.50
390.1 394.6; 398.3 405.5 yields 1.58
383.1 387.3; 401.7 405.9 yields 2.00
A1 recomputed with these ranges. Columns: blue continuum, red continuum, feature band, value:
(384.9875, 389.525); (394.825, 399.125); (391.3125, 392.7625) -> -0.15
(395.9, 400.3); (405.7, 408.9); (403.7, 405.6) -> -0.10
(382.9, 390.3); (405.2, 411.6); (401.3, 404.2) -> -0.22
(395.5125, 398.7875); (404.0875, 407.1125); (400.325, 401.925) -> -0.25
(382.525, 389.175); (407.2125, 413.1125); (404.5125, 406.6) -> -0.11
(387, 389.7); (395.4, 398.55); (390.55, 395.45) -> -0.09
